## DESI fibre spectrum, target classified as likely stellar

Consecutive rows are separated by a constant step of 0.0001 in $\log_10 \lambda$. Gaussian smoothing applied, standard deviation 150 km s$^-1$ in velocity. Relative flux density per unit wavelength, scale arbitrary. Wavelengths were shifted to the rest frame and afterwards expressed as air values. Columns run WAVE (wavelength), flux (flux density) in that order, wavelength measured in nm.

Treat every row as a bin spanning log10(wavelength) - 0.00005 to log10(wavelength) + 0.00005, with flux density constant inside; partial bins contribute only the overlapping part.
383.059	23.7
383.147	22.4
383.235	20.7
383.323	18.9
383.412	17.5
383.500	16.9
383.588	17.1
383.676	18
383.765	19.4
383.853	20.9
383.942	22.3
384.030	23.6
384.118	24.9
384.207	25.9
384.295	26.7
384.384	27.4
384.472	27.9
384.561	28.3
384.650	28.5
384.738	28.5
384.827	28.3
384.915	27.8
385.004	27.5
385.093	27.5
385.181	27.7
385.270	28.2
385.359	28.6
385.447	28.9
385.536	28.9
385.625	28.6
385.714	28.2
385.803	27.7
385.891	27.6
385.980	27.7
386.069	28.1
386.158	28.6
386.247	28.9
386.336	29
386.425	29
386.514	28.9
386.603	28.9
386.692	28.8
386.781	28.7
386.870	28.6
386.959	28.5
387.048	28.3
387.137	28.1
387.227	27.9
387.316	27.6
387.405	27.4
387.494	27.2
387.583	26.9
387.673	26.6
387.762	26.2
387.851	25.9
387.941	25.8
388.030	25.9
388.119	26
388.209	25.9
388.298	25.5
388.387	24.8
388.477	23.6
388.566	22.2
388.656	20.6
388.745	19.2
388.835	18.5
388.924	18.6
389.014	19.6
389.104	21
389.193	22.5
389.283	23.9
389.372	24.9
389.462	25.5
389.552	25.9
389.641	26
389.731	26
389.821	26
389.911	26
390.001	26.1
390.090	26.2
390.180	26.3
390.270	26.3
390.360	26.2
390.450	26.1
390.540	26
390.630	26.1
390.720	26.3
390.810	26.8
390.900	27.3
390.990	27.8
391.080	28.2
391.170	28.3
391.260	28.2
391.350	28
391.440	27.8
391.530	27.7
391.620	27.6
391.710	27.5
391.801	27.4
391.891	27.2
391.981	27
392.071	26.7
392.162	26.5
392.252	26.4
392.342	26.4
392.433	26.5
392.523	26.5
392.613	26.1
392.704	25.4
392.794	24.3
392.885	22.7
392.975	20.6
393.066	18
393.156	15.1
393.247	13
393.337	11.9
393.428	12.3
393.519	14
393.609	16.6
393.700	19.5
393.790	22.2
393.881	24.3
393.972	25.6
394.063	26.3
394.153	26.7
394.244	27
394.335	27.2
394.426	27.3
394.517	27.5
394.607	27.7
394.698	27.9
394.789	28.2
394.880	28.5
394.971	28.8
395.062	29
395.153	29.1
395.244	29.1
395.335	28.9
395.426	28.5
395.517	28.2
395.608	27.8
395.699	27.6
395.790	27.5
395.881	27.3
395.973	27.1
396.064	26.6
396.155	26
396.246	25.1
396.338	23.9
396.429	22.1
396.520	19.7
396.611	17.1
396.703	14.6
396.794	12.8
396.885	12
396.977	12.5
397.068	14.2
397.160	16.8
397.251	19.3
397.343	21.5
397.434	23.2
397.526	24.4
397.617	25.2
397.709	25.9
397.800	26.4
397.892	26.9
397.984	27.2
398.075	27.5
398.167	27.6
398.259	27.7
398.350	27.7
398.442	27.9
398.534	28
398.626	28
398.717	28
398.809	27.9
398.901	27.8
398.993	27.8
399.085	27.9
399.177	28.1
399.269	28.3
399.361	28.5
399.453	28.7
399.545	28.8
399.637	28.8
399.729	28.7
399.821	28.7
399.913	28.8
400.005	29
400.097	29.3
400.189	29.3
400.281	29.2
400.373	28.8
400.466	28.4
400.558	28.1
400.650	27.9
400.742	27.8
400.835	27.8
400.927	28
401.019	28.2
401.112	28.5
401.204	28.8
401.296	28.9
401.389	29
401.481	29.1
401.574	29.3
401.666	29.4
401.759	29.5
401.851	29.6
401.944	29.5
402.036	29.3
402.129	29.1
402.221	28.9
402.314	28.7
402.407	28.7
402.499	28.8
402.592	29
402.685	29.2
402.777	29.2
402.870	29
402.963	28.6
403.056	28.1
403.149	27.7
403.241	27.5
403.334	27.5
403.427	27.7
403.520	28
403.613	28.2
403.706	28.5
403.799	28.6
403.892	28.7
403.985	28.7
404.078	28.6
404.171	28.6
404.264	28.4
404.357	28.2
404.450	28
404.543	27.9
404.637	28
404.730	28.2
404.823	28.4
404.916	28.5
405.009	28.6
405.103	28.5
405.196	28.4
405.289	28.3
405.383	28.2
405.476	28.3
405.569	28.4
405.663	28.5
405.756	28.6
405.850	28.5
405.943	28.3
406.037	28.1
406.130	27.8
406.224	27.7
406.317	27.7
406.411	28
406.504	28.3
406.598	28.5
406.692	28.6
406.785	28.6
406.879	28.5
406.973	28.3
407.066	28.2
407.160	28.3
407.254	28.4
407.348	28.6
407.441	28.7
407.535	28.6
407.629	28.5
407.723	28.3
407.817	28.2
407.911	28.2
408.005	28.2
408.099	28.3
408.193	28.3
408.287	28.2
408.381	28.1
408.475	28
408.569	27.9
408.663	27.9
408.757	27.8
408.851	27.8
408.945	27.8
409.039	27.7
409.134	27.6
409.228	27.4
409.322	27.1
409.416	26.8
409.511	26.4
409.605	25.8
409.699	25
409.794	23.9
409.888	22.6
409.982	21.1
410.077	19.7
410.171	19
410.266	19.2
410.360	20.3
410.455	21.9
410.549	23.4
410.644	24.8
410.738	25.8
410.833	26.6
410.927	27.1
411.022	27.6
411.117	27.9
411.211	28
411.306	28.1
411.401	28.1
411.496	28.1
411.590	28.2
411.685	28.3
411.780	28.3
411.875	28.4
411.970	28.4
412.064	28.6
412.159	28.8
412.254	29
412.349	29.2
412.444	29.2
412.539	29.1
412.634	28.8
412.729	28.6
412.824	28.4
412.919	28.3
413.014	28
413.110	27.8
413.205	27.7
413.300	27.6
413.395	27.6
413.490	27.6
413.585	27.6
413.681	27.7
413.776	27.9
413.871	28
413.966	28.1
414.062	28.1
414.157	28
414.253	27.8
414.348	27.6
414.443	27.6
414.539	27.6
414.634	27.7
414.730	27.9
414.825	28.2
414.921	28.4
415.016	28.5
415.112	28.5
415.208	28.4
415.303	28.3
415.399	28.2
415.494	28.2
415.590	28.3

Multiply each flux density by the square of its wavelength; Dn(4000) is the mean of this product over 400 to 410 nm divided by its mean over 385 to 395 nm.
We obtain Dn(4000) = 1.19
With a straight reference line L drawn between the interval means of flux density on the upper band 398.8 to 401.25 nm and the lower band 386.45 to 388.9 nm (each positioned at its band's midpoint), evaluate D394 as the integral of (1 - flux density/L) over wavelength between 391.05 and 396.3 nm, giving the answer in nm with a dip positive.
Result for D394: 0.37 nm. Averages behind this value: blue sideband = 26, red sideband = 28.4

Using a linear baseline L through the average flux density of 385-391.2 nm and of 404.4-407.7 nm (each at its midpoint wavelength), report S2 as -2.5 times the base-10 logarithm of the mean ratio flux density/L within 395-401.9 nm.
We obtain 0.049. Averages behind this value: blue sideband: 26.3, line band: 26.3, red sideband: 28.3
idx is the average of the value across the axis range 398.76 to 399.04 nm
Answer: 27.8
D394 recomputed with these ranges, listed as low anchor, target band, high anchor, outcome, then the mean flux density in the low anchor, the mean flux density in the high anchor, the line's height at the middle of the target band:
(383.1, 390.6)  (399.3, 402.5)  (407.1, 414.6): -0.28 nm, 25.5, 27.1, 26.5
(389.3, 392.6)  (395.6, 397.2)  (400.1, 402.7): 0.39 nm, 26.7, 28.8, 27.8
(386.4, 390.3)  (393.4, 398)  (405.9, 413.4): 0.41 nm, 25.5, 27.2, 26.1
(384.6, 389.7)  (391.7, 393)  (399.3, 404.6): 0.06 nm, 26.4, 28.6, 27.2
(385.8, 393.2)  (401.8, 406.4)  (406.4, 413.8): -0.28 nm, 25.9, 27.2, 26.8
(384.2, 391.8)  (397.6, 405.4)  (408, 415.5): -0.43 nm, 26.6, 27.1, 26.9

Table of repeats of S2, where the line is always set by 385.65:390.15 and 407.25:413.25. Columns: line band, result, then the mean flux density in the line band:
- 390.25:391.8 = -0.05 mag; 27.2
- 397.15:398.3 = 0.07 mag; 24.8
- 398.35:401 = -0.07 mag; 28.4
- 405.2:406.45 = -0.06 mag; 28.2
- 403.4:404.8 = -0.06 mag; 28.3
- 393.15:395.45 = 0.09 mag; 24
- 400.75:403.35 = -0.09 mag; 28.7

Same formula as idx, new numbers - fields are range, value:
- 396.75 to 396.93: 12.4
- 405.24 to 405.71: 28.4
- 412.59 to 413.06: 28.4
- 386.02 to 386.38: 28.6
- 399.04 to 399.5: 28.3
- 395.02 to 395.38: 29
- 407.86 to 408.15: 28.2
